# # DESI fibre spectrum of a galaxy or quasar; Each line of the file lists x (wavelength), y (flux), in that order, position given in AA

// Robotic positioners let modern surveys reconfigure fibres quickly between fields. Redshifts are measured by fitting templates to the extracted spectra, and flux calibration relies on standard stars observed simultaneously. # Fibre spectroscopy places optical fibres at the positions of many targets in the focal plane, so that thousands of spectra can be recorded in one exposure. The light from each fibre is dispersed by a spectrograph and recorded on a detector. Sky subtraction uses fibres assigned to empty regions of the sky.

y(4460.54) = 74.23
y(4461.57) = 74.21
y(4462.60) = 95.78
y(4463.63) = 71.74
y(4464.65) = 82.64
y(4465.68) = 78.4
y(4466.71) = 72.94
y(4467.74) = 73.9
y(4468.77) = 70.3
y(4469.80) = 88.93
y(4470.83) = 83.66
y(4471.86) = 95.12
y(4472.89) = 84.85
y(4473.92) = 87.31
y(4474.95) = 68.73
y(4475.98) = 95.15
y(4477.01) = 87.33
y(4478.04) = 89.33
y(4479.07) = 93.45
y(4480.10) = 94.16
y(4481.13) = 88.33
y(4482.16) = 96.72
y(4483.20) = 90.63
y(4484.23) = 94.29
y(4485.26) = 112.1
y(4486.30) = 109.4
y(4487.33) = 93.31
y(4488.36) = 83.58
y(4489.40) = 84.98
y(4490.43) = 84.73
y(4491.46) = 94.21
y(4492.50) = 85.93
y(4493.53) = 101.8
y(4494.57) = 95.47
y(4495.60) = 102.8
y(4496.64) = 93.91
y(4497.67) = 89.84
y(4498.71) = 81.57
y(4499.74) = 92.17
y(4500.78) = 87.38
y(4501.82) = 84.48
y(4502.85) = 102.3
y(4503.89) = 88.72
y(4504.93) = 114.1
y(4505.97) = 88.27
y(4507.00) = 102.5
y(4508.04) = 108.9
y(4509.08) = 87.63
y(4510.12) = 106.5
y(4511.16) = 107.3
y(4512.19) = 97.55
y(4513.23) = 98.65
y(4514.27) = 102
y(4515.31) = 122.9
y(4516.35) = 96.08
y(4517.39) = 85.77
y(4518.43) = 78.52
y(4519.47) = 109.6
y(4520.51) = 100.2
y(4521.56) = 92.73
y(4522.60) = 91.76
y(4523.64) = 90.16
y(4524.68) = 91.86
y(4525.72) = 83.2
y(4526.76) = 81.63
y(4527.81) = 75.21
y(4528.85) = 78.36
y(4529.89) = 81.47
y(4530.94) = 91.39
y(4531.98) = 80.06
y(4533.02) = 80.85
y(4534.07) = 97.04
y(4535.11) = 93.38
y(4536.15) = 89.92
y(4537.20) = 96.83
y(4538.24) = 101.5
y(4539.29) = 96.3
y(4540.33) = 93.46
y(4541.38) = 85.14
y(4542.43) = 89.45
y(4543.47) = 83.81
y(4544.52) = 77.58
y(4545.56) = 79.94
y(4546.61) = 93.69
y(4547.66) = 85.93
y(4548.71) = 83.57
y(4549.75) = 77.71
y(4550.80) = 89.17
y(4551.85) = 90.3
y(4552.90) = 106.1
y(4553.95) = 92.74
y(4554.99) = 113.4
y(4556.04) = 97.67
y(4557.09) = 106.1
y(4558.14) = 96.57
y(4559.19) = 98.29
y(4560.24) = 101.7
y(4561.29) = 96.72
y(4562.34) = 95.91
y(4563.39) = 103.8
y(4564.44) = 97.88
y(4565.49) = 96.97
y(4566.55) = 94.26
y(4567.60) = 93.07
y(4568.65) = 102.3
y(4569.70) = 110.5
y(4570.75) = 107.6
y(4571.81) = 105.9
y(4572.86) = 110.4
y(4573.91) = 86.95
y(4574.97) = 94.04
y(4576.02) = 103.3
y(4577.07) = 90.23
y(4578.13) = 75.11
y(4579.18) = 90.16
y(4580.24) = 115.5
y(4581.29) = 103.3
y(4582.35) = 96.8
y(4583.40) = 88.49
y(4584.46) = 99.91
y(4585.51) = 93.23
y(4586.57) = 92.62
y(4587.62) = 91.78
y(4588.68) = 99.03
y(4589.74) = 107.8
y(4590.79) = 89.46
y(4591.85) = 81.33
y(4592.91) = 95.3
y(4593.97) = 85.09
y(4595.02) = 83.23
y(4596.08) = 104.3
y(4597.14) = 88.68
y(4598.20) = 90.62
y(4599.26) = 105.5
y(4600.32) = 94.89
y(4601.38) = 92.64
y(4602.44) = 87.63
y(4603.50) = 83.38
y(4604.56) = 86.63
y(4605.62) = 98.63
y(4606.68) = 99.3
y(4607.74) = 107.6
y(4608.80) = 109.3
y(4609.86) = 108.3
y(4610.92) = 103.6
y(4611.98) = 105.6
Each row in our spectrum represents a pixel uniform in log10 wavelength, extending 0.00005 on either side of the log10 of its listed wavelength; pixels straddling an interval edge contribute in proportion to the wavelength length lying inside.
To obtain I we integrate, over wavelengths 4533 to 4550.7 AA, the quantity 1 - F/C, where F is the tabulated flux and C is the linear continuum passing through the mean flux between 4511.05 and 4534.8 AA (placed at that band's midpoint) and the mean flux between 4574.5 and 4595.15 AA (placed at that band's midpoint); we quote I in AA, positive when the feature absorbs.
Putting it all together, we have 0.7 AA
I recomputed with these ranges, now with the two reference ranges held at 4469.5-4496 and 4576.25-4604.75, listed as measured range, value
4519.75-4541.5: 0.7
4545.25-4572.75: -1.3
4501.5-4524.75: -1.5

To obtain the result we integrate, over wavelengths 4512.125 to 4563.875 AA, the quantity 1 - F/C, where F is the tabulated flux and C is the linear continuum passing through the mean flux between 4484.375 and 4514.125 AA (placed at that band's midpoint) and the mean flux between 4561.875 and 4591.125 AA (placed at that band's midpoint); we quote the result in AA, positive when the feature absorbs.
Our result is 2.34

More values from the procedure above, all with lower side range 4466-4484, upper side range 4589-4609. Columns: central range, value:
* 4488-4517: -2.7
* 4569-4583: -1.0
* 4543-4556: 0.1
